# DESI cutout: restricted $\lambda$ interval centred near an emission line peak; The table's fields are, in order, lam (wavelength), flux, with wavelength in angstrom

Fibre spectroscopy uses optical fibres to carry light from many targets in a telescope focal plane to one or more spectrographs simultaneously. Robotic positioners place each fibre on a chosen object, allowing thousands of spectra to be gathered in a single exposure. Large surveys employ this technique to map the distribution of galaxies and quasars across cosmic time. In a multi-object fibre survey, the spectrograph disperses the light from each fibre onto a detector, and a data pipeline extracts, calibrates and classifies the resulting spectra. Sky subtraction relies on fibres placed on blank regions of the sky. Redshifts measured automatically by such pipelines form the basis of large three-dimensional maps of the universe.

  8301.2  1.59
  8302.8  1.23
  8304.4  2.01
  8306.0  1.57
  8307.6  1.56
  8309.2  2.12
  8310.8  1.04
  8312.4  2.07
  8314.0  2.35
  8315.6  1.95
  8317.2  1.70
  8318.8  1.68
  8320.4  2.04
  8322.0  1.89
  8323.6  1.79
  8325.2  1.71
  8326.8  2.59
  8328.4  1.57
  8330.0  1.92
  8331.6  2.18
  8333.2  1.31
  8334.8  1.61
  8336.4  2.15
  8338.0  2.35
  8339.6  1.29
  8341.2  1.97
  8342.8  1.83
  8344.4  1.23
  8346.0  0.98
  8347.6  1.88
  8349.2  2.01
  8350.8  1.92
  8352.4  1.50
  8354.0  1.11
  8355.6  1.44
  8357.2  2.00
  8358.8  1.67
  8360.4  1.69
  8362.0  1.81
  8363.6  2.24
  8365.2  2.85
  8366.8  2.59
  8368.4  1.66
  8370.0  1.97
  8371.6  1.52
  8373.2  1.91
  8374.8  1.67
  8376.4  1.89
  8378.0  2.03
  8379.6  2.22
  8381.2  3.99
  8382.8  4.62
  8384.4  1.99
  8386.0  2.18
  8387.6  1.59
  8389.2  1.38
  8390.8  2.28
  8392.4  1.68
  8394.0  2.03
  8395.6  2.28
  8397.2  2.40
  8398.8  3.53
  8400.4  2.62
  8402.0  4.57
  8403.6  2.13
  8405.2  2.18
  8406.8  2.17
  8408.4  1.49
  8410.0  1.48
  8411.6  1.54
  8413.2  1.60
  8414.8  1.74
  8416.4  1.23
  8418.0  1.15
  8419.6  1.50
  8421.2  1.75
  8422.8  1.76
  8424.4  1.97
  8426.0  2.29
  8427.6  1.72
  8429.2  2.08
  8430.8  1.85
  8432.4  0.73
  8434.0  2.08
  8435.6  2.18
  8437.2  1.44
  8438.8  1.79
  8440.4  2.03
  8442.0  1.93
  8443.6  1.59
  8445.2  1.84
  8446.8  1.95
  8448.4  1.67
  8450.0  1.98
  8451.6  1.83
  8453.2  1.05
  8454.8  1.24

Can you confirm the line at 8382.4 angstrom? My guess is [S II]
